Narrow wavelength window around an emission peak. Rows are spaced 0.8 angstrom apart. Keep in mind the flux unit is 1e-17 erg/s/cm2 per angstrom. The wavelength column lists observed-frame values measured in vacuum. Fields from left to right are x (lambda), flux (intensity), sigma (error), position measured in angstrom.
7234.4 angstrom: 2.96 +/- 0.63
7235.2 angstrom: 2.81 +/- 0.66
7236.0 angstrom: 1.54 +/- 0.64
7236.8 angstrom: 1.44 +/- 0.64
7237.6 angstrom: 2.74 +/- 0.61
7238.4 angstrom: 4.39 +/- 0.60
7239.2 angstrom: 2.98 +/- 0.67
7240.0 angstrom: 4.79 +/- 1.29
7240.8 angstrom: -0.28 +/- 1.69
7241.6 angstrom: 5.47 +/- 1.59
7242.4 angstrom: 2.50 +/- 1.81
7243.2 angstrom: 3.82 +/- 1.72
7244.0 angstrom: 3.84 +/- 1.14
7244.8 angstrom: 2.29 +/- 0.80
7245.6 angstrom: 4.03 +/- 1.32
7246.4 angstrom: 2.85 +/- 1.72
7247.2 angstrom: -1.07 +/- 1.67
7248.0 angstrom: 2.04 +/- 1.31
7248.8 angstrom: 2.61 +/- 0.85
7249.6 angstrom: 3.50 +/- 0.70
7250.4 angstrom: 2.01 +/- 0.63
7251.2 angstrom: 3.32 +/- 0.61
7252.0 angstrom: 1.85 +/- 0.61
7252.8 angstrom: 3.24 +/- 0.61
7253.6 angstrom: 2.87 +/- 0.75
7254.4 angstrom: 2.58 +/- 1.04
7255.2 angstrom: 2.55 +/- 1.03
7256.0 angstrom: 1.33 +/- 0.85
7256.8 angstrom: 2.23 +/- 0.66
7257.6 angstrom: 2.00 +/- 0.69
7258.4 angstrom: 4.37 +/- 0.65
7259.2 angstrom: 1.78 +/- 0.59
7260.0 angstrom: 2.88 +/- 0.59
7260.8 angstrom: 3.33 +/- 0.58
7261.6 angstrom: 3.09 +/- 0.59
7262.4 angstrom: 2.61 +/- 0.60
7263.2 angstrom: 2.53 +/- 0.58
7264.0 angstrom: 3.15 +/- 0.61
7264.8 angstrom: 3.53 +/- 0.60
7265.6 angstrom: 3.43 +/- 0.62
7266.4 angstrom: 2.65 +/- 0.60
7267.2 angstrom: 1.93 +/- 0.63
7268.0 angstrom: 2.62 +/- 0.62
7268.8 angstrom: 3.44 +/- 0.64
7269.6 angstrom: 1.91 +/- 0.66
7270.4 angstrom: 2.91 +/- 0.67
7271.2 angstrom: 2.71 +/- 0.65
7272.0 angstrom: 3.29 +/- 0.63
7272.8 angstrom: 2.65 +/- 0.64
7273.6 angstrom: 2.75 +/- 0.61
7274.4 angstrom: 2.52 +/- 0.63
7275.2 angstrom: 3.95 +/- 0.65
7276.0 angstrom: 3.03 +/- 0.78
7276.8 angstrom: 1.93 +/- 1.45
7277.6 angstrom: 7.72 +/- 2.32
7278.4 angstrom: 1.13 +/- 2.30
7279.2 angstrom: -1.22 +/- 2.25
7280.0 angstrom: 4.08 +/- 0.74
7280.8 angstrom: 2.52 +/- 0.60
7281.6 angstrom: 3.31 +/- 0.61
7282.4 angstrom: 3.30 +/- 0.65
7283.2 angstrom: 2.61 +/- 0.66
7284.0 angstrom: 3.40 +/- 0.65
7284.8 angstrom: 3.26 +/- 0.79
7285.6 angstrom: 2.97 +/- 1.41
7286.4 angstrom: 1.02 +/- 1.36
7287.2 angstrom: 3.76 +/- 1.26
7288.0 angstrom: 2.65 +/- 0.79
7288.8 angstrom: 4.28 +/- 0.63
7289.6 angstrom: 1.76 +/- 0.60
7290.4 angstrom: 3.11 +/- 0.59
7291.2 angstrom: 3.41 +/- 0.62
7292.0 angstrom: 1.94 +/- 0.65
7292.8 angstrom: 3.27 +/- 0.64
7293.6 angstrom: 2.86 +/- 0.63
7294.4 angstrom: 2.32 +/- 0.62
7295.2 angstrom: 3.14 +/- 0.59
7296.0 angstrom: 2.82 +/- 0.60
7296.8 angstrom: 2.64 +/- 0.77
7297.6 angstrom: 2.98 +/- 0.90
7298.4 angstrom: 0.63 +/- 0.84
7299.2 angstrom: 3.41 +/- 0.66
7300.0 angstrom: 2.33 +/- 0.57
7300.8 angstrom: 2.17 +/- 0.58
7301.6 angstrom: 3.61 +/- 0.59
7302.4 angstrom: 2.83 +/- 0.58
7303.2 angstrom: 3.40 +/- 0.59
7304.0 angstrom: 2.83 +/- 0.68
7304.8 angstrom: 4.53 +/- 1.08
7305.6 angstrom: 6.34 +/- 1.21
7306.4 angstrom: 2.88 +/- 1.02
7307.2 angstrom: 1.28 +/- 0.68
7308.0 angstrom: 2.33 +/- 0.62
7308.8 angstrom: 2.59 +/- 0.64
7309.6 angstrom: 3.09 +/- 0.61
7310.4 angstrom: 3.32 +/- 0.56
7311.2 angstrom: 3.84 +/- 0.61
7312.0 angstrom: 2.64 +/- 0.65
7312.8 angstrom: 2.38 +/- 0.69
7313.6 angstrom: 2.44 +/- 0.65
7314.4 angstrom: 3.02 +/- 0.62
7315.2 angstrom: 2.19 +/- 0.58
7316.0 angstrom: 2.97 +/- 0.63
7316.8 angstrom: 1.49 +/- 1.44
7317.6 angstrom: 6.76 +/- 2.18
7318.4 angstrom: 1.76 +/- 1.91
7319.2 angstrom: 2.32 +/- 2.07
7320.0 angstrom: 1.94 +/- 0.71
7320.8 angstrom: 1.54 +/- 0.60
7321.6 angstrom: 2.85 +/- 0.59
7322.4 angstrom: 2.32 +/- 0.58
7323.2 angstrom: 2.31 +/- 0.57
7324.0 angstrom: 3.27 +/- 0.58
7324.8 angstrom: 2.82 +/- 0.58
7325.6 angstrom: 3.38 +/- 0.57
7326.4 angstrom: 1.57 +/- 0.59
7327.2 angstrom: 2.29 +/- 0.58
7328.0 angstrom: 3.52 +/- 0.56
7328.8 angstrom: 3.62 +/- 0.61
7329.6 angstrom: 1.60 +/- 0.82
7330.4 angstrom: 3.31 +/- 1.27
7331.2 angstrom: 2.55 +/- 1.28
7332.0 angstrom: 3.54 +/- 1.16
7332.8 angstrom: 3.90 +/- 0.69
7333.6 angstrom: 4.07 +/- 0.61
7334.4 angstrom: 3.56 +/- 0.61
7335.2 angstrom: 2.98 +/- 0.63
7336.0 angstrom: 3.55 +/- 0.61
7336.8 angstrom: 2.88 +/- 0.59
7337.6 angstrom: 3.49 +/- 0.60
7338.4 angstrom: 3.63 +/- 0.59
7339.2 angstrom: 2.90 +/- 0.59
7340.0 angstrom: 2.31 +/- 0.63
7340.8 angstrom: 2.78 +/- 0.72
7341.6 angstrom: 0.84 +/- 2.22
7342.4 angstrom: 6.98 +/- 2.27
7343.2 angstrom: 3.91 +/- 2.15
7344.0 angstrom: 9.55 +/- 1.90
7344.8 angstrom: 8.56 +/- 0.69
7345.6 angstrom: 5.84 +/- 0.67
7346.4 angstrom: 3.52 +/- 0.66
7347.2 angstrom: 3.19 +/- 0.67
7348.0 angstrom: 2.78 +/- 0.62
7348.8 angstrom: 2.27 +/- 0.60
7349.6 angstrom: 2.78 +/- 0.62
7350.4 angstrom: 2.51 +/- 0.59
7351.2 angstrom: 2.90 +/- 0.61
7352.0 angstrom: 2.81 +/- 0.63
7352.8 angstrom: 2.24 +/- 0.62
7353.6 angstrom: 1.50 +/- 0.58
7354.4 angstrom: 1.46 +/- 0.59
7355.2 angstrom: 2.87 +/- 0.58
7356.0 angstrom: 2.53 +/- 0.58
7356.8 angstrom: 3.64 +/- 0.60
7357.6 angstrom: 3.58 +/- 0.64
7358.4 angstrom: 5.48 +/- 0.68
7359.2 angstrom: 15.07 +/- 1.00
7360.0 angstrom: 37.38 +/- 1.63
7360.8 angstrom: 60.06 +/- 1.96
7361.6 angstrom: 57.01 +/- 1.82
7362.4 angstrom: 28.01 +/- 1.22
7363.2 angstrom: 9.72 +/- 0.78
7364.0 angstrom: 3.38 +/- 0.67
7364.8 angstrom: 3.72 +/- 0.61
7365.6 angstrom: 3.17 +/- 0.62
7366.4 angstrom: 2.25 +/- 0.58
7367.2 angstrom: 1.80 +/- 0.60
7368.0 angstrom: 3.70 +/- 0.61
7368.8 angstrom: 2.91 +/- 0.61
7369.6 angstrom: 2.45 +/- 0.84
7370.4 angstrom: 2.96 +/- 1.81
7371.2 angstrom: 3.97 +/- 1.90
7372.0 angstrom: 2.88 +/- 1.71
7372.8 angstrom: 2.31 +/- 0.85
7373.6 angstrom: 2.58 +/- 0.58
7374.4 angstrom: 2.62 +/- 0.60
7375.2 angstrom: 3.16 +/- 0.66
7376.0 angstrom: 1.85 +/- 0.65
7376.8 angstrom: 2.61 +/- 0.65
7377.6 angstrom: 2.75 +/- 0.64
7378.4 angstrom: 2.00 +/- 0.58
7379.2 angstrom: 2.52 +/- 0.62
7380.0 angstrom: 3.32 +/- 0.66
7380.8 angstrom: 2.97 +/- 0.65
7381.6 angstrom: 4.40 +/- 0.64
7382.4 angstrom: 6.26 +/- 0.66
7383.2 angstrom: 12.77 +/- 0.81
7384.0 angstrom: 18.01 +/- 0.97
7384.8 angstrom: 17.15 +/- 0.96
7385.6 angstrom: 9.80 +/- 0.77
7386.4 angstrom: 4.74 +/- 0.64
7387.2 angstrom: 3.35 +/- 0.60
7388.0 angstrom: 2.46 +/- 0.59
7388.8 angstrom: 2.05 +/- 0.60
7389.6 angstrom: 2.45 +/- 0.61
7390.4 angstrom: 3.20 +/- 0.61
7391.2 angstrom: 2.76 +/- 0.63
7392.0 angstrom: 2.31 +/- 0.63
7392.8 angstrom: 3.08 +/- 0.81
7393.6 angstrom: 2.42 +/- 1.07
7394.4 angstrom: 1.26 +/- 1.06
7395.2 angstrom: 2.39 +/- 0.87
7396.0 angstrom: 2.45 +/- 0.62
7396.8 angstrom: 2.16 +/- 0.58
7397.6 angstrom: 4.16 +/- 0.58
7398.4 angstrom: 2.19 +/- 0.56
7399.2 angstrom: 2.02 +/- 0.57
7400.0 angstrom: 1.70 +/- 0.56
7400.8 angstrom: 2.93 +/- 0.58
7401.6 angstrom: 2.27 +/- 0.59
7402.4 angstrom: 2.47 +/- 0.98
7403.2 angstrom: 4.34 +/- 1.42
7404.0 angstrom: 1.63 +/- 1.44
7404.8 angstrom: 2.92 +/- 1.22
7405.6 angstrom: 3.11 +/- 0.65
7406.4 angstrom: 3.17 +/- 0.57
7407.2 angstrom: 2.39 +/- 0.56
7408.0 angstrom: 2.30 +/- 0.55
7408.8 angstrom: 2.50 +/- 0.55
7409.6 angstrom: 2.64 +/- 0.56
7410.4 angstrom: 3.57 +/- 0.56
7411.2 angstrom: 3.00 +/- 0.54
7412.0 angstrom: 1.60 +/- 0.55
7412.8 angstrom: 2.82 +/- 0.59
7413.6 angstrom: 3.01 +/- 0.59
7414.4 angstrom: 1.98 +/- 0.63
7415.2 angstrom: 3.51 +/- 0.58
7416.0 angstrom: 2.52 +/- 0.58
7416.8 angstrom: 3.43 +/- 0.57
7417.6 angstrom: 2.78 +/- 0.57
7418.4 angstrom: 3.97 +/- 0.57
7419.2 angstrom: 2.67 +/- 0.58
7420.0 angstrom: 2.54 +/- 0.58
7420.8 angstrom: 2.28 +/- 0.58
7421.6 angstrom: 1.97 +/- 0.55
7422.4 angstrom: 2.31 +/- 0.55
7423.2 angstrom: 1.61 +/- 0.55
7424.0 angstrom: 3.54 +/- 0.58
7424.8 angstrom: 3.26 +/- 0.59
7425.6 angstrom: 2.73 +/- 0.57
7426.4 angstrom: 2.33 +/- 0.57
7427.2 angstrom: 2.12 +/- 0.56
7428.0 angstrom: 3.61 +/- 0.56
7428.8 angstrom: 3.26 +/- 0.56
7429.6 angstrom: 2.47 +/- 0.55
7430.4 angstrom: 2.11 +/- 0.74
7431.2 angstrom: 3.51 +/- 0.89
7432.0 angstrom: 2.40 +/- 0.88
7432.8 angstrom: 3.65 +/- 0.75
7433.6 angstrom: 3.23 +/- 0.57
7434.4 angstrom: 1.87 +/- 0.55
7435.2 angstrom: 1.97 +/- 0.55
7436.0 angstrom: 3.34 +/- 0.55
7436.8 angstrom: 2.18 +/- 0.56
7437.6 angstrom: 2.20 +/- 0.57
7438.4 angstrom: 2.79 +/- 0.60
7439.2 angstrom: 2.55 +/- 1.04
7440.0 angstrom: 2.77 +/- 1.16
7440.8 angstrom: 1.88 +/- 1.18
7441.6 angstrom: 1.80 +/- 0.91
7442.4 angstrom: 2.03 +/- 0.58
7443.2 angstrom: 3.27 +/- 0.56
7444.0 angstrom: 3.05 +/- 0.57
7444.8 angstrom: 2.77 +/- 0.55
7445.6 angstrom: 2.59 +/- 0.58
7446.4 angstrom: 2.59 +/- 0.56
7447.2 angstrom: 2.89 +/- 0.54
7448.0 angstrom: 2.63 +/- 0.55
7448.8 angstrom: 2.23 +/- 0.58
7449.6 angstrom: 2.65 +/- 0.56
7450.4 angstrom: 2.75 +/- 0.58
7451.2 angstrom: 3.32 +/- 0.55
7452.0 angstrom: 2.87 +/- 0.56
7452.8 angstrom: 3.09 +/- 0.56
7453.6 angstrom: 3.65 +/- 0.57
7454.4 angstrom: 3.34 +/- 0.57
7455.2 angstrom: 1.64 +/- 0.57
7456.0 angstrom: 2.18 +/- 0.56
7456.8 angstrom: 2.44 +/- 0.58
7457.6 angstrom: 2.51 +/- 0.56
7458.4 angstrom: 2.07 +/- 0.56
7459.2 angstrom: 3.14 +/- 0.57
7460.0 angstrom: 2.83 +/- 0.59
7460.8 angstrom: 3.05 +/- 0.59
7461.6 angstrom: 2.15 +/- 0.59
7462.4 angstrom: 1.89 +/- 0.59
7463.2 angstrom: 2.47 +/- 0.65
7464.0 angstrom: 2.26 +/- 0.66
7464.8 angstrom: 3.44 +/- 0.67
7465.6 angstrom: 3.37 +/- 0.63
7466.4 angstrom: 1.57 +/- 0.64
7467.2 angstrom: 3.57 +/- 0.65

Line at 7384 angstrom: [N II] 6583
